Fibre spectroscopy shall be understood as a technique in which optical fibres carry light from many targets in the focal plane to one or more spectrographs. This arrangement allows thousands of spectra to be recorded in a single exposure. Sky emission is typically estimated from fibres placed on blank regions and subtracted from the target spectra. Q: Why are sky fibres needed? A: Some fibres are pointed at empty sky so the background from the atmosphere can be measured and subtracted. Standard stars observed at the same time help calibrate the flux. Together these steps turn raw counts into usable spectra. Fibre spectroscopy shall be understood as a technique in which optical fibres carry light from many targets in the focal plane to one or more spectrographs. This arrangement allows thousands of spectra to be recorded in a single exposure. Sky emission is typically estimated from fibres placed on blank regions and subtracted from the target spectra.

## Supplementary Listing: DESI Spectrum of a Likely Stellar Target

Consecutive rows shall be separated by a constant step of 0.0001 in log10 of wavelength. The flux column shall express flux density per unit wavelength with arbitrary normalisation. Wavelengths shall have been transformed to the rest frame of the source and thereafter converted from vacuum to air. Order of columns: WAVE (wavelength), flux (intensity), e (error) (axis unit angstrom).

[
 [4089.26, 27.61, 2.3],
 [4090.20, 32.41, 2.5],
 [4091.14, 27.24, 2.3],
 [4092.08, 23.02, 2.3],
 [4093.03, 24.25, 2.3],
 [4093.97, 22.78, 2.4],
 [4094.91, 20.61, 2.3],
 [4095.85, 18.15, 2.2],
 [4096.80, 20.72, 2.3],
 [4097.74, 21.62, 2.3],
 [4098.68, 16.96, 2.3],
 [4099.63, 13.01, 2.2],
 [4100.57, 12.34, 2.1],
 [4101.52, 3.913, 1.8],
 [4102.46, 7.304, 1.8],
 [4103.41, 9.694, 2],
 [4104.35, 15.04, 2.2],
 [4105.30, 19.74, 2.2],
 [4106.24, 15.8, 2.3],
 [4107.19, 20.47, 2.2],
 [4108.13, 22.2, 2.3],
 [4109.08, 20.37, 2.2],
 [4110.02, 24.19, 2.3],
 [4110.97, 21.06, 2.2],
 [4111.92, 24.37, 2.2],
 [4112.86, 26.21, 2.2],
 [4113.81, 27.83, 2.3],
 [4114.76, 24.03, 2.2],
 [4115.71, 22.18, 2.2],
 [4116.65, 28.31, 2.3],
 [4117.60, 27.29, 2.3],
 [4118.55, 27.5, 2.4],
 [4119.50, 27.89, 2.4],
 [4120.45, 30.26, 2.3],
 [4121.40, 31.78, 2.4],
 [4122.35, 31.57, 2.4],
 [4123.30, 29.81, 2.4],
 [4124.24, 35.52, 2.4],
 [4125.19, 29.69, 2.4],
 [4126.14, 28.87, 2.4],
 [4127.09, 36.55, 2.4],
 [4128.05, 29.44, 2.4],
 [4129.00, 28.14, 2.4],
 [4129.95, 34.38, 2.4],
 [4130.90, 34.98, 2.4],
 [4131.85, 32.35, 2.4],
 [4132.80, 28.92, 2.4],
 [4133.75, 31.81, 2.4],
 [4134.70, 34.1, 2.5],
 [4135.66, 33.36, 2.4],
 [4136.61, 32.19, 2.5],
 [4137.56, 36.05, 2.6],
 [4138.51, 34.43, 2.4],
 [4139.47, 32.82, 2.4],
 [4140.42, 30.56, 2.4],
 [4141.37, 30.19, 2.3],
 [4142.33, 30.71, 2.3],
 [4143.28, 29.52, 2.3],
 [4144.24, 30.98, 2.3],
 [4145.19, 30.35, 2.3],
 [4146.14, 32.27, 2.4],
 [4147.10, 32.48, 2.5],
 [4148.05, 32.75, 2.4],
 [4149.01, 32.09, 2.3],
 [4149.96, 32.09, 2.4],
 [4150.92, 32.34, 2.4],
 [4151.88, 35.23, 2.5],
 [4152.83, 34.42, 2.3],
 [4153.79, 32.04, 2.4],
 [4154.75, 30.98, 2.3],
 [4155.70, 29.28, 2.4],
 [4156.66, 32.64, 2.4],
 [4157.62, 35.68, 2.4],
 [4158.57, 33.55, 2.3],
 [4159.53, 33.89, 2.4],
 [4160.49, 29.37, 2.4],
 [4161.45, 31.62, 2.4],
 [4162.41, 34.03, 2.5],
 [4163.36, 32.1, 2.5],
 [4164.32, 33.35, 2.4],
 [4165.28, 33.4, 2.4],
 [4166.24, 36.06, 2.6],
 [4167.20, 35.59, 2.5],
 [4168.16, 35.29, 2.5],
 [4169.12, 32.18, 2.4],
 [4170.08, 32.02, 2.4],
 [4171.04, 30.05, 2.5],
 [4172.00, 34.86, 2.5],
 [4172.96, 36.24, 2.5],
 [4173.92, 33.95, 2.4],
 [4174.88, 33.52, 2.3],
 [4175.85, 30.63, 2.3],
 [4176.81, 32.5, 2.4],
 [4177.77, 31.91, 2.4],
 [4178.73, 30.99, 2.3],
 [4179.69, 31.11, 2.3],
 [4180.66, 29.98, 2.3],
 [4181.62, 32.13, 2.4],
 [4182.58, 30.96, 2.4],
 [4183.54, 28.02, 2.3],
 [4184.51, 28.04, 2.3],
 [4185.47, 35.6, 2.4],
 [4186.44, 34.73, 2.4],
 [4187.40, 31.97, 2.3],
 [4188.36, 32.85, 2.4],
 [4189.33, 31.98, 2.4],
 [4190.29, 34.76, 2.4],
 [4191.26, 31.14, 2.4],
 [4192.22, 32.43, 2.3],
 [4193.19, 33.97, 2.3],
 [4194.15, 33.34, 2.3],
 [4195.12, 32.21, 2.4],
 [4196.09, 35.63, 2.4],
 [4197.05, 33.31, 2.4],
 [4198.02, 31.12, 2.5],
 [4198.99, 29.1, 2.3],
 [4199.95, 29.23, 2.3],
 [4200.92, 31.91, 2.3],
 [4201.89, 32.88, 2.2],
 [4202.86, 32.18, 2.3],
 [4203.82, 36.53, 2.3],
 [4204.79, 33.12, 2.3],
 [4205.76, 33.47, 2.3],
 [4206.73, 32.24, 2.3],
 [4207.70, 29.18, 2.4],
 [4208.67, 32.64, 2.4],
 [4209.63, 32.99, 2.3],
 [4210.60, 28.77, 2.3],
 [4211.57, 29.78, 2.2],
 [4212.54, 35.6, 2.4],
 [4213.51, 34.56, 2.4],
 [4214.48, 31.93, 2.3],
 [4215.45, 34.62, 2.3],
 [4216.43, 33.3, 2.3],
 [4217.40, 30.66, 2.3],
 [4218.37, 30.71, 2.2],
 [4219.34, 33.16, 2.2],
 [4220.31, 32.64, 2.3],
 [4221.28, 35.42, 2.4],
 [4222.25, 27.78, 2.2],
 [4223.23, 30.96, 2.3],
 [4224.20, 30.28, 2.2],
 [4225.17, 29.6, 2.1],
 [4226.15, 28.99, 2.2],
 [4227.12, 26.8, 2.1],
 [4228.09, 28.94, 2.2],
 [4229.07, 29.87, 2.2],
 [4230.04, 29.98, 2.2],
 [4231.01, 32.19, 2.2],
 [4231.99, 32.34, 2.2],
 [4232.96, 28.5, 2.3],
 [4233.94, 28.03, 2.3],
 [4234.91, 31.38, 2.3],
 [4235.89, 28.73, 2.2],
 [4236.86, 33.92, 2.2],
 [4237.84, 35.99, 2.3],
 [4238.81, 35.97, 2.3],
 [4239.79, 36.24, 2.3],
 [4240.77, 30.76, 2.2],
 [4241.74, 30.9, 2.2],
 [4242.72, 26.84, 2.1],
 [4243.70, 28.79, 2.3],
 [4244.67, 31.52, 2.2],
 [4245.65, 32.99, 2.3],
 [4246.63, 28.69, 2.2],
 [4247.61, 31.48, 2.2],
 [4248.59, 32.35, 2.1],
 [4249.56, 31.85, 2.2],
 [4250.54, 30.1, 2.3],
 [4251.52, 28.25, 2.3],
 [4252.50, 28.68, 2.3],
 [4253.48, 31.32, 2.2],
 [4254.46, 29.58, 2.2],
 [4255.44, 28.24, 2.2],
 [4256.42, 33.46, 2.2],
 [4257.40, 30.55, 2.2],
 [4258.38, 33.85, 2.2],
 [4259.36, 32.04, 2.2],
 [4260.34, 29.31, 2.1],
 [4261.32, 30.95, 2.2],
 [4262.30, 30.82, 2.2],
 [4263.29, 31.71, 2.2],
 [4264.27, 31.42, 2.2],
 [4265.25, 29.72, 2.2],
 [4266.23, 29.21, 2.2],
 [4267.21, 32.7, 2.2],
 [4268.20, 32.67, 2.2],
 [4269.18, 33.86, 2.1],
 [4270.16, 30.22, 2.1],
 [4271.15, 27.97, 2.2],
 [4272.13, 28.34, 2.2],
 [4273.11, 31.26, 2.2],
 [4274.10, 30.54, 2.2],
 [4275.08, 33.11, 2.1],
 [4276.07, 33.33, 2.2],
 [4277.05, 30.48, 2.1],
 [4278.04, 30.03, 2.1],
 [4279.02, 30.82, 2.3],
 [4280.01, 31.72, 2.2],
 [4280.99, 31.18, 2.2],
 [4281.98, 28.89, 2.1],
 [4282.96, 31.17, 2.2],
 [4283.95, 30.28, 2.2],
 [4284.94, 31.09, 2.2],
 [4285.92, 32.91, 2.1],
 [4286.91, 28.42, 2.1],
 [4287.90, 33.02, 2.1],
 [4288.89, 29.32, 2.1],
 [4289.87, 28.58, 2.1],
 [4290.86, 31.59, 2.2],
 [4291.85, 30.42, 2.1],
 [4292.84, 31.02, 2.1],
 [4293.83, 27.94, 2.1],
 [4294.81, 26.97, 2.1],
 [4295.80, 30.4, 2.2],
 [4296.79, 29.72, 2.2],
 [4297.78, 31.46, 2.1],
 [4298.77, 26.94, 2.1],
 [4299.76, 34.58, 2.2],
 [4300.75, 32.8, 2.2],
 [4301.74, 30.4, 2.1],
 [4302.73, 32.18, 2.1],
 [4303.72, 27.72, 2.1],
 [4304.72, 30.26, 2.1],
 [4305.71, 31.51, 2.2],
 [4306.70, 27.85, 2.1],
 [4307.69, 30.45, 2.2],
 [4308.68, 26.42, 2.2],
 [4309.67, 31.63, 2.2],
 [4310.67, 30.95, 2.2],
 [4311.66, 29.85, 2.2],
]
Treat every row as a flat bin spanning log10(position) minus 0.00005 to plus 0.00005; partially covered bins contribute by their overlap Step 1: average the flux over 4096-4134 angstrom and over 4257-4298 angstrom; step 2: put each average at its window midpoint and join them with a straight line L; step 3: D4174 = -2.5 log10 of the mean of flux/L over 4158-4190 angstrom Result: -0.22 mag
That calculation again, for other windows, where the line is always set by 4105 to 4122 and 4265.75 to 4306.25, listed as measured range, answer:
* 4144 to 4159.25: -0.24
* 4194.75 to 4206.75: -0.18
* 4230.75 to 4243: -0.10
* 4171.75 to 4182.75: -0.20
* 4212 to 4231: -0.11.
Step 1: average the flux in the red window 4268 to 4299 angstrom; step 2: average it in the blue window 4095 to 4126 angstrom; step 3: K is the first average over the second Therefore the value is 1.4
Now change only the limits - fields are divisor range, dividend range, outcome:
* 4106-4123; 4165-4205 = 1.29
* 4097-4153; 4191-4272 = 1.16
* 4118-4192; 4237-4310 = 0.96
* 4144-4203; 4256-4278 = 0.96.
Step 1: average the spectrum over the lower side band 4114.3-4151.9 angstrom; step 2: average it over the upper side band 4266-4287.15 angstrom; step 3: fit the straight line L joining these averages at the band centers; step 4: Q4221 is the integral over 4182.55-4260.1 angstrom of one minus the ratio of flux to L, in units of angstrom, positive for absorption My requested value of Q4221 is -1.4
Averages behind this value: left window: 31.1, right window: 31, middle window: 31.6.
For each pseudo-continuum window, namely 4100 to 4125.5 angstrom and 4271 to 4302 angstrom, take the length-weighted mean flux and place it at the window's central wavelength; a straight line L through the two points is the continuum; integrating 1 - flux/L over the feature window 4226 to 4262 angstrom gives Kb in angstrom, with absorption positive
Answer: -2.8 angstrom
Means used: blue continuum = 22.8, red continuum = 30.6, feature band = 30.8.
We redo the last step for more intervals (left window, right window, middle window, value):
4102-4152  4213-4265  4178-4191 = -0.9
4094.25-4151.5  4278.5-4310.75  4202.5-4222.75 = -2.8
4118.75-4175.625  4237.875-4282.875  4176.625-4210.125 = -0.4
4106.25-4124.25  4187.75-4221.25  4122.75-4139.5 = -3.2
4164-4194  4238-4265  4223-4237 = 0.7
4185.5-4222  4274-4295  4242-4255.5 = 0.6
